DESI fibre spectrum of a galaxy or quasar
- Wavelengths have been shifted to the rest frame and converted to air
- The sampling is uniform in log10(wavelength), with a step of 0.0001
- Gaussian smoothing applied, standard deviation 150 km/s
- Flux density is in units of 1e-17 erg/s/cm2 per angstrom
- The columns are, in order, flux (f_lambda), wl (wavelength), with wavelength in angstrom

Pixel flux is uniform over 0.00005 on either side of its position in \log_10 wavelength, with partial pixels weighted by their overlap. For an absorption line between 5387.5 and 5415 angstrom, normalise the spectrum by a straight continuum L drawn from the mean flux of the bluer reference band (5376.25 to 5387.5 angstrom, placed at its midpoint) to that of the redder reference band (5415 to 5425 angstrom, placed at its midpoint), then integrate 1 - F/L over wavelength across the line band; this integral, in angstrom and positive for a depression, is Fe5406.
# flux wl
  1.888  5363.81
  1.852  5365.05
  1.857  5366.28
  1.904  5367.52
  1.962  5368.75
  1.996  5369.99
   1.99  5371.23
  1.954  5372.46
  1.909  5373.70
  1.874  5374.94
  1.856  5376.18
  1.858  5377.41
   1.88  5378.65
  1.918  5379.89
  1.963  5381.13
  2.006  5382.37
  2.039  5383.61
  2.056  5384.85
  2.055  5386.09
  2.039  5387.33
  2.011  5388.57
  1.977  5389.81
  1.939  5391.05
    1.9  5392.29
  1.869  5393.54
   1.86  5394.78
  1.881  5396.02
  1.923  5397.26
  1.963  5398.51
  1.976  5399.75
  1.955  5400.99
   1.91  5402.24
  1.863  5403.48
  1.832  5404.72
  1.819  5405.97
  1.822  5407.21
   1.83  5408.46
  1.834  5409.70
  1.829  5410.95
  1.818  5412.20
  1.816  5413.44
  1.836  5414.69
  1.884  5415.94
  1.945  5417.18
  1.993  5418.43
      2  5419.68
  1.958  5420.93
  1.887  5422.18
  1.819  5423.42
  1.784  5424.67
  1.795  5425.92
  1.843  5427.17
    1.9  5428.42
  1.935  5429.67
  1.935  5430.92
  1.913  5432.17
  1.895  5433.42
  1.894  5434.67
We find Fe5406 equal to 0.8 angstrom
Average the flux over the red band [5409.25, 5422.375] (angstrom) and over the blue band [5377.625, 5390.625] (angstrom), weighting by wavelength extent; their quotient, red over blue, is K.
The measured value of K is 1.0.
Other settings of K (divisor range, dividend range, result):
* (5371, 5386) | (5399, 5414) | 0.96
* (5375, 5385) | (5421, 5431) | 0.96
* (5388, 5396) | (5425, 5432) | 0.98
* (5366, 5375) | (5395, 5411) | 0.97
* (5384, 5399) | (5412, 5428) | 0.96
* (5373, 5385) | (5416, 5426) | 0.99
